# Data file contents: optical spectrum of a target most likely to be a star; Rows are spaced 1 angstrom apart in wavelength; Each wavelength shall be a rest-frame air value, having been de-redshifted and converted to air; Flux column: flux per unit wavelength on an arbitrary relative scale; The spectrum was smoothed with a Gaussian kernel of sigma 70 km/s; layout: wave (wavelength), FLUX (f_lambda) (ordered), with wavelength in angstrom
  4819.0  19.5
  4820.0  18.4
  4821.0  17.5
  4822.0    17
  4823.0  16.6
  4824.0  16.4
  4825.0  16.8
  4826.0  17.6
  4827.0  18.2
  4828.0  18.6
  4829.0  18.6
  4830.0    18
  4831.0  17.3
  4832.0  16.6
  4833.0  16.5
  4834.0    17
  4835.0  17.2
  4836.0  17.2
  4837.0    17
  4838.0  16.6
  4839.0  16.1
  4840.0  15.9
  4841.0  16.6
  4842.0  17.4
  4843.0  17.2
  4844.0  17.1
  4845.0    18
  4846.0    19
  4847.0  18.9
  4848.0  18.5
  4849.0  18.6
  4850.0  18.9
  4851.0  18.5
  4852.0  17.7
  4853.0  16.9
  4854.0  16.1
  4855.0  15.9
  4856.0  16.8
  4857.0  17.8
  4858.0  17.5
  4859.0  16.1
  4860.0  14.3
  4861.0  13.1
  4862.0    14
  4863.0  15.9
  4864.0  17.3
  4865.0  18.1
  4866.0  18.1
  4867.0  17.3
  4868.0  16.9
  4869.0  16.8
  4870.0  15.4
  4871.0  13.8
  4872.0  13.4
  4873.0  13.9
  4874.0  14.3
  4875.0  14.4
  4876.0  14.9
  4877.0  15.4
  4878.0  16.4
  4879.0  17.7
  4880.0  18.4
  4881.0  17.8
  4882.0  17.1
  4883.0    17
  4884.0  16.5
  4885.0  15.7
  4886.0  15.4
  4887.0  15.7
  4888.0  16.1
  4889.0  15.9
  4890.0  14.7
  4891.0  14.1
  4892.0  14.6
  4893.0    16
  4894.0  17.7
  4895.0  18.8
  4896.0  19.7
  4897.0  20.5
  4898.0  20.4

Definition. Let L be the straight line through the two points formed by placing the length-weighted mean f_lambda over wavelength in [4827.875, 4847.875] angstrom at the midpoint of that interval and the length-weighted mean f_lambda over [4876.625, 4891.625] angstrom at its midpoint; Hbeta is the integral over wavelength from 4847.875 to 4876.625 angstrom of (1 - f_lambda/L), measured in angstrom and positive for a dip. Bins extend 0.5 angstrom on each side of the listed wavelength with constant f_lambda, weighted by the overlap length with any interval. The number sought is 1.0 angstrom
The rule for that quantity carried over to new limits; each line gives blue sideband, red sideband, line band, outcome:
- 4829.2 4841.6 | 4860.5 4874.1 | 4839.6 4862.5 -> -1.0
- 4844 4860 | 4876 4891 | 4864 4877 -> 0.9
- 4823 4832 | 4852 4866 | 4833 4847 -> -0.1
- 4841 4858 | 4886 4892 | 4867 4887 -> 0.1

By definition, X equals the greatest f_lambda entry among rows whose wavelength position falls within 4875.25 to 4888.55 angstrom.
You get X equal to 18.4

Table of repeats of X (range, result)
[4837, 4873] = 19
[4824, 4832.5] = 18.6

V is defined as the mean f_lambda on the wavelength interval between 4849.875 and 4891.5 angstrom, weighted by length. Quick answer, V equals 16.1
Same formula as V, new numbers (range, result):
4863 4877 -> 15.7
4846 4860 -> 17.5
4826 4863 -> 17.1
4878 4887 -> 16.8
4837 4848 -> 17.3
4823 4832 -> 17.6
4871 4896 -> 15.9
